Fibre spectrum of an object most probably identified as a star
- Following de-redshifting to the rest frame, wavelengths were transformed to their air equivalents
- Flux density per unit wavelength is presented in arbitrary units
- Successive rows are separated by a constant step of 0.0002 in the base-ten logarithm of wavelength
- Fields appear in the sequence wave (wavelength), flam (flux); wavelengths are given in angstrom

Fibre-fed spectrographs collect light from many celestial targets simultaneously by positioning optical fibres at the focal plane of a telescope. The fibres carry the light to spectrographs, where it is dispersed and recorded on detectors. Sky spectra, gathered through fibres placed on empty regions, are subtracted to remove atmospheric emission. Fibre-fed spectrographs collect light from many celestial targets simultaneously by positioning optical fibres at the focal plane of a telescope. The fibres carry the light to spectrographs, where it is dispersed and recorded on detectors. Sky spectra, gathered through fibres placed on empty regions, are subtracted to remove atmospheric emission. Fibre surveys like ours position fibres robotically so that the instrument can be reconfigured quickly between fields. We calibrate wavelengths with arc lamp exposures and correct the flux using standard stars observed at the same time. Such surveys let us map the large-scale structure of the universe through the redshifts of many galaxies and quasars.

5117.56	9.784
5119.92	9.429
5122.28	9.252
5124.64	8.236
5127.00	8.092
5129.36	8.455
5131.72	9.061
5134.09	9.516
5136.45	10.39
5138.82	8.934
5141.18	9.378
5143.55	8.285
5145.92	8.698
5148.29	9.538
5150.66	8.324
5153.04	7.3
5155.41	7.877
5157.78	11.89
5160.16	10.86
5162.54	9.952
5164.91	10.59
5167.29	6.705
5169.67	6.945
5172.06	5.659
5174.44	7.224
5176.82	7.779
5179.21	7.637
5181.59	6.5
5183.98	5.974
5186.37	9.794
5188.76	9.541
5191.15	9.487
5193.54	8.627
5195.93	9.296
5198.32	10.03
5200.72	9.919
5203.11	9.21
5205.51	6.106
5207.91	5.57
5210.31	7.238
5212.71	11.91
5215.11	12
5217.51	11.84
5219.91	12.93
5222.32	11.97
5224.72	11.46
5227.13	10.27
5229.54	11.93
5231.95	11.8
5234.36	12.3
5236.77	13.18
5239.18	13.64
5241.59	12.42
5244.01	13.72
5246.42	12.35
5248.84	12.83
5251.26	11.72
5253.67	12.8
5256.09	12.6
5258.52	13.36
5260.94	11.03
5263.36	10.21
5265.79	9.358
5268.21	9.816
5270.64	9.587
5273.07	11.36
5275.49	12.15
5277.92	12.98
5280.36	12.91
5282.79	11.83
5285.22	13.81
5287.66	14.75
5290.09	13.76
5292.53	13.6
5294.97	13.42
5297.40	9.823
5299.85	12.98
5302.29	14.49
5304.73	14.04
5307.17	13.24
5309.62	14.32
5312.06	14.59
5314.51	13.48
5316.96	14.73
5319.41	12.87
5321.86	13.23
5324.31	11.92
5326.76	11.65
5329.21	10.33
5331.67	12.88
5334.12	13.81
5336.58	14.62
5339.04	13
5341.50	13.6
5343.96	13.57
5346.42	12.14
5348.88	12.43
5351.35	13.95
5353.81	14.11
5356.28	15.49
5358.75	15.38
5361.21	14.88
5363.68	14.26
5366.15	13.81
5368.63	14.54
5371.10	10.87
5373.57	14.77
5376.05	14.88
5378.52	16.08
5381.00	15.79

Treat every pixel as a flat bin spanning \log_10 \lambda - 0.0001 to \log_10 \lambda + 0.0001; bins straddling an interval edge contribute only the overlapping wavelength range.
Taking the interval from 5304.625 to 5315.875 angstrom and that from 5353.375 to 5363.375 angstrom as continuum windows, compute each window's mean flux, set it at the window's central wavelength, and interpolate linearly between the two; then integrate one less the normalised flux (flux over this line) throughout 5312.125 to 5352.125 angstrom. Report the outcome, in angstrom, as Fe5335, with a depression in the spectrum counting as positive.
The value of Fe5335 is 3.7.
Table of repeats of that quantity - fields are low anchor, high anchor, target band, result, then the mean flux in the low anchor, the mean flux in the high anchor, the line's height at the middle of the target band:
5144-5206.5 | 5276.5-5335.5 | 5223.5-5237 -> -1.6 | 8.52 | 13.1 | 10.5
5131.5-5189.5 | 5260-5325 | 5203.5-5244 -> -2.0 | 8.56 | 12.6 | 10.5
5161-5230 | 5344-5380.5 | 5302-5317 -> -1.8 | 9.09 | 14.1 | 12.5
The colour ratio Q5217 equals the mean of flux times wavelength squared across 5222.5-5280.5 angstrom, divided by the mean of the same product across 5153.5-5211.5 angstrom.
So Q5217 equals 1.5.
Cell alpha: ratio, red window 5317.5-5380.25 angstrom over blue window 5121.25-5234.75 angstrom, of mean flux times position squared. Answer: 1.6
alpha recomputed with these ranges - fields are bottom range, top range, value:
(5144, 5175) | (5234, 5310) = 1.52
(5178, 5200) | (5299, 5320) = 1.70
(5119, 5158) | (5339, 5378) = 1.70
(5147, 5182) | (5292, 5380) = 1.73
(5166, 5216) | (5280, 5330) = 1.67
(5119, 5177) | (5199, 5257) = 1.33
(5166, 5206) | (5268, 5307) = 1.63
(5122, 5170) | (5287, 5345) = 1.57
